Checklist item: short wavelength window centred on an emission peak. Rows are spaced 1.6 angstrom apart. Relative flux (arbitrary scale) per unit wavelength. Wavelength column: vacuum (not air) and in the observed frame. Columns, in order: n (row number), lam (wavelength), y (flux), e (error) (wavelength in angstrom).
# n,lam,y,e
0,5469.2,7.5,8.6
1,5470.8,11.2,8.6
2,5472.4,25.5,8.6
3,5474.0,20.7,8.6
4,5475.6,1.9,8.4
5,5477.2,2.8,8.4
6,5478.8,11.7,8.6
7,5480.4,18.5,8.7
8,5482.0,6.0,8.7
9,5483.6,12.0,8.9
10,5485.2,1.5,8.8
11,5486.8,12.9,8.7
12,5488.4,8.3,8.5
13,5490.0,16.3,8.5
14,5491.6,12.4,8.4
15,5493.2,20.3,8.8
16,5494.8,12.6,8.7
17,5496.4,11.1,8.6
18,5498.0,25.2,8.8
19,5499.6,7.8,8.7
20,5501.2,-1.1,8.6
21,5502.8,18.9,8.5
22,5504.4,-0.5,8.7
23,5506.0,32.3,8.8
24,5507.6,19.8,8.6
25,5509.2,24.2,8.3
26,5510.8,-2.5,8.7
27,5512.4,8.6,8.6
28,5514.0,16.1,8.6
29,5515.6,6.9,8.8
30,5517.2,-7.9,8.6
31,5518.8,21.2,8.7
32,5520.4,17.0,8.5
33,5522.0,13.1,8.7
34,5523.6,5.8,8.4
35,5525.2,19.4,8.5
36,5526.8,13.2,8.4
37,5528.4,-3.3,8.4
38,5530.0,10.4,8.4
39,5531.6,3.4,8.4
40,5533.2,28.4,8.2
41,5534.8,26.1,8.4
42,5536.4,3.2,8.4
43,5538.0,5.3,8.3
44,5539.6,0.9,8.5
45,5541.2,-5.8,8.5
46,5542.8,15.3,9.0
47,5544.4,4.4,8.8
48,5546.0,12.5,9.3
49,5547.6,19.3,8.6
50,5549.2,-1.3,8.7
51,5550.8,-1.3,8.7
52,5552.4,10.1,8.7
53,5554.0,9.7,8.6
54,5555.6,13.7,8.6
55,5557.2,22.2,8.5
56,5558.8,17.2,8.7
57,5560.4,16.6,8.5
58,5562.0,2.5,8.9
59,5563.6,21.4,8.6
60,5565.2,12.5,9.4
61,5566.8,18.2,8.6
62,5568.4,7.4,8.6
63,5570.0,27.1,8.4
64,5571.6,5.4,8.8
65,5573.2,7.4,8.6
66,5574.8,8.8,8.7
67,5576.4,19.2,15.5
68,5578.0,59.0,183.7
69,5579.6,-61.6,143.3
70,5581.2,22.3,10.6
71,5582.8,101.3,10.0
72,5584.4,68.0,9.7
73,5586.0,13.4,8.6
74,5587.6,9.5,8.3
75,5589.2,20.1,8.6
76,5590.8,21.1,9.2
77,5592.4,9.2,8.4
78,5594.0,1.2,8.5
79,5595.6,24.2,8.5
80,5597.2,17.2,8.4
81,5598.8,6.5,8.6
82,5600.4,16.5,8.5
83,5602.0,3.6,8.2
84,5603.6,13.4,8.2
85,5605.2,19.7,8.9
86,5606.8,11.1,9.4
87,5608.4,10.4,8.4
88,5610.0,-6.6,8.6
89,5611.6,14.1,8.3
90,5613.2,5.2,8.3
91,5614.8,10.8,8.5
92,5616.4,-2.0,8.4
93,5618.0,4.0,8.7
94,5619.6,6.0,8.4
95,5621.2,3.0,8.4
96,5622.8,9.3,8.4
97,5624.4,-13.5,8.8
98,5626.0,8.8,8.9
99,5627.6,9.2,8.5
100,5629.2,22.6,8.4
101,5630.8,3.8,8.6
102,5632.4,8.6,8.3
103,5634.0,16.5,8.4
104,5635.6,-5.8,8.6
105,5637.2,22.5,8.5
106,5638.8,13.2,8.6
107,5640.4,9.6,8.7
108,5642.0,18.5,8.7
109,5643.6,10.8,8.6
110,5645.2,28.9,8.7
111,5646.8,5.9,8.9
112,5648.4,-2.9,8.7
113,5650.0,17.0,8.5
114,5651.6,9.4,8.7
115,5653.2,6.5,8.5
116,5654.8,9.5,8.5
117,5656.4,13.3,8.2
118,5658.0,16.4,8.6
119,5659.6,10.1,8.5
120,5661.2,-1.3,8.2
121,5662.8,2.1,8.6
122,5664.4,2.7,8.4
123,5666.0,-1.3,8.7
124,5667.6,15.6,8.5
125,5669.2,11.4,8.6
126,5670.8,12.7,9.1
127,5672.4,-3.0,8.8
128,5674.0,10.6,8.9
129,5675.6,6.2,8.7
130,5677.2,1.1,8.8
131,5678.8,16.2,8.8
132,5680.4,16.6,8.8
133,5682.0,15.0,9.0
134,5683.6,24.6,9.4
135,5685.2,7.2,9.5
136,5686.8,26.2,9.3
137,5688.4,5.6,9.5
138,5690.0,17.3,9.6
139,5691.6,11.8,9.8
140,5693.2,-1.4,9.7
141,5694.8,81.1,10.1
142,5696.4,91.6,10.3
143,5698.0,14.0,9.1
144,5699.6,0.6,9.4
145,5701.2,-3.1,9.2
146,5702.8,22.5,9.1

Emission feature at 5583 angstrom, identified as H-beta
